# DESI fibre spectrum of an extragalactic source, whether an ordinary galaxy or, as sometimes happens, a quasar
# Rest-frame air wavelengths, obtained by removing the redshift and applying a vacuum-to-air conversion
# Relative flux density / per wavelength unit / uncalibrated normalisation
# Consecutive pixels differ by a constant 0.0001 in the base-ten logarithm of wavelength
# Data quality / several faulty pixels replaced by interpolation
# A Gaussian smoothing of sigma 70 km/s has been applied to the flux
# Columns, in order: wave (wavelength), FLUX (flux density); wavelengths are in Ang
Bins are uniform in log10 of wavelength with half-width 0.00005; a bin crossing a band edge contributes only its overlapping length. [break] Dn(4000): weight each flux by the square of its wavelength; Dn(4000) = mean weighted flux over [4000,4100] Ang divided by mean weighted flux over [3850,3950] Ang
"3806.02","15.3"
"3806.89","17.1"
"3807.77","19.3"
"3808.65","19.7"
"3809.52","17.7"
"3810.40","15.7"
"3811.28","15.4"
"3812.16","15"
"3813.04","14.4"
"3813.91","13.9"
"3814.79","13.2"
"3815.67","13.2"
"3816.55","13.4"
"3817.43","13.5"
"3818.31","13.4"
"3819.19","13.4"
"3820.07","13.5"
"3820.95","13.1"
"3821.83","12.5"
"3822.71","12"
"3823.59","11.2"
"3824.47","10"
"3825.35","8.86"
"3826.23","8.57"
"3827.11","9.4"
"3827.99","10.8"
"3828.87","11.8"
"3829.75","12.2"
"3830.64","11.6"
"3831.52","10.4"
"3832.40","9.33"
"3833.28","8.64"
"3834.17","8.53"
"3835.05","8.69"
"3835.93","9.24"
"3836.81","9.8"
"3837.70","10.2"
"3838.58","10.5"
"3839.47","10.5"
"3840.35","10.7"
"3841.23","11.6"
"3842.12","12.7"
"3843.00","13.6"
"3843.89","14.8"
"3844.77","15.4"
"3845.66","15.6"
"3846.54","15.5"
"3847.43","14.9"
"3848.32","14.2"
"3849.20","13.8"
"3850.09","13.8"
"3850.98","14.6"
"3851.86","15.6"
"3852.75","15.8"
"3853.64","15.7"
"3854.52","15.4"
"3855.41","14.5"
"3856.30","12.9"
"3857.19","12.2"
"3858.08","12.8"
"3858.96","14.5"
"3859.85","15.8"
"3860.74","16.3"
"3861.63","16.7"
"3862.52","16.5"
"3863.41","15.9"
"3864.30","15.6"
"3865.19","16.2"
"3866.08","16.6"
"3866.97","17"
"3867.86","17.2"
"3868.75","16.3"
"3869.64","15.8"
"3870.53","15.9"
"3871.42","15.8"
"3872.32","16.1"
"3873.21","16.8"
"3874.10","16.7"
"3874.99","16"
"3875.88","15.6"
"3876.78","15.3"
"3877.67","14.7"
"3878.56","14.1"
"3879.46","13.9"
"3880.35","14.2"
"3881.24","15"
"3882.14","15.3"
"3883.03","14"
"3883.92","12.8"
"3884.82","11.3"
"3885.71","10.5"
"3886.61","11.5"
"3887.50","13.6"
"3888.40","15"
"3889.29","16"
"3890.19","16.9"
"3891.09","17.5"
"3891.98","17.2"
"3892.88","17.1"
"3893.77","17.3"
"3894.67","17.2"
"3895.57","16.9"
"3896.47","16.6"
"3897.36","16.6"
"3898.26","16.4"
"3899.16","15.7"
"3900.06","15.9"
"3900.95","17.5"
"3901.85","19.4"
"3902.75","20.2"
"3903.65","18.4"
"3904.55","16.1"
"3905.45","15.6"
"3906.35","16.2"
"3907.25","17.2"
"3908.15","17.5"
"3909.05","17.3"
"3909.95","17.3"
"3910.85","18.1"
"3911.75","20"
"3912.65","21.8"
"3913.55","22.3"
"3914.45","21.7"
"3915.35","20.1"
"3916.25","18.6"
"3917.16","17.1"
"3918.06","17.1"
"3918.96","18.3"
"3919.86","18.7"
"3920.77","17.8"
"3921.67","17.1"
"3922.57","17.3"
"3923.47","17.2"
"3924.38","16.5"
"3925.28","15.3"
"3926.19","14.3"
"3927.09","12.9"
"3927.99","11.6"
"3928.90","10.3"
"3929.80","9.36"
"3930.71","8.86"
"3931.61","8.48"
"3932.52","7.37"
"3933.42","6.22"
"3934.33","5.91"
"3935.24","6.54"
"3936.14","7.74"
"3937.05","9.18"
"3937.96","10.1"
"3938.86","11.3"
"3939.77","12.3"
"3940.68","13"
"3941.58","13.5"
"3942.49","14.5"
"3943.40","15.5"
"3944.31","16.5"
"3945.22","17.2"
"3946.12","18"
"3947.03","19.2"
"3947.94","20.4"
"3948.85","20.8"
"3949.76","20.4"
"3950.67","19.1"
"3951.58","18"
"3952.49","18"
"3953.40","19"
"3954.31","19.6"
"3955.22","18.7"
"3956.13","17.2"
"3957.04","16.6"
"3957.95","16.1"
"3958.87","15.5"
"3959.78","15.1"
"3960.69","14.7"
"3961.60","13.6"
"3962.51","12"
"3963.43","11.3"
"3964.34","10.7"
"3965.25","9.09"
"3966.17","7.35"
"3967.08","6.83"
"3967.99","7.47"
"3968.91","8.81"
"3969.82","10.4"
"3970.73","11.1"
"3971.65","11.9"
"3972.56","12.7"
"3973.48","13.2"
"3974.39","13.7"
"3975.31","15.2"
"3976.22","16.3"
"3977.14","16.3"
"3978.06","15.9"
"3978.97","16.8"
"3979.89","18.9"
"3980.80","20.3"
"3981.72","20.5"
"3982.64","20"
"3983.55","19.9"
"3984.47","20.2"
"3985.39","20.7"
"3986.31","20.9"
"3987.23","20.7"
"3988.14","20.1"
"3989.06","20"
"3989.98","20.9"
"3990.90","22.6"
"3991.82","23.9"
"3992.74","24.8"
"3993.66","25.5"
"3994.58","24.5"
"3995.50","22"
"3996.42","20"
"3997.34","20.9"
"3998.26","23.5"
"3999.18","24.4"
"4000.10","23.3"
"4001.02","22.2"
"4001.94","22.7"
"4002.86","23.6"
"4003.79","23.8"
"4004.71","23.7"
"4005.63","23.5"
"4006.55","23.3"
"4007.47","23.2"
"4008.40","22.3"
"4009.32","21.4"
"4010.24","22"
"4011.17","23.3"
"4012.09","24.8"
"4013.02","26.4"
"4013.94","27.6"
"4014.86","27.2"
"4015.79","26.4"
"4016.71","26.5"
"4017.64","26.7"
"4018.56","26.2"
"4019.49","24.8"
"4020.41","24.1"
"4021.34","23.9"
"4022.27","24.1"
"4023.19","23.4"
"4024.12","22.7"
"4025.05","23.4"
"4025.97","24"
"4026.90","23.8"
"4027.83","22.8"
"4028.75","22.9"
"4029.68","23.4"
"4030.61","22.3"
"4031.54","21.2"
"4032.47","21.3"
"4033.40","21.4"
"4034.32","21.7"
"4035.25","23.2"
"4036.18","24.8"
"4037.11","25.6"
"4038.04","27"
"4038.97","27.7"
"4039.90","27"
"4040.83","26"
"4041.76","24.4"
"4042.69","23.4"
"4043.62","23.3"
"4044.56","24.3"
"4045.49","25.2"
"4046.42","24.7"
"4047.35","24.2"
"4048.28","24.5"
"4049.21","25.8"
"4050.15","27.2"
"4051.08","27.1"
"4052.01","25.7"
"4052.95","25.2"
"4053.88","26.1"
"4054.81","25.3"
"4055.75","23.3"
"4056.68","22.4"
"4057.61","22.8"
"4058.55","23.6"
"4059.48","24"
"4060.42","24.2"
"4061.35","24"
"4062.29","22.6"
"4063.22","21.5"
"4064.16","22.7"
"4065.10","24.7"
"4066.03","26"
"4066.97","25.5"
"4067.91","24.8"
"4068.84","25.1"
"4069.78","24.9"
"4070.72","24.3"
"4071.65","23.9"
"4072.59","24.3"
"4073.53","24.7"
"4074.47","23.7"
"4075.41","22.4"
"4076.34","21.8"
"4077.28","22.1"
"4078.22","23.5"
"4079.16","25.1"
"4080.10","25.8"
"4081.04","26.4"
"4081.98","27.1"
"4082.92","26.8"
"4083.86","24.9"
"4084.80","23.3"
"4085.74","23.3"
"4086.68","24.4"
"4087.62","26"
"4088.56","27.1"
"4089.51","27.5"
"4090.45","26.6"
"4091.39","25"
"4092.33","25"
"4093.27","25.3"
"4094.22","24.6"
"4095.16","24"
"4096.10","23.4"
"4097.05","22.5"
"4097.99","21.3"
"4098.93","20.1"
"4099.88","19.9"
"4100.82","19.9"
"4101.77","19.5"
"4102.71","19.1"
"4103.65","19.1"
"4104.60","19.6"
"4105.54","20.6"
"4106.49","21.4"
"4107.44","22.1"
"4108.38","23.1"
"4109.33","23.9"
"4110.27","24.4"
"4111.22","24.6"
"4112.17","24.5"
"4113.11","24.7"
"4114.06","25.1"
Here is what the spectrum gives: 1.70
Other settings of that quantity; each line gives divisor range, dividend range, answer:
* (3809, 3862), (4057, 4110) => 2.07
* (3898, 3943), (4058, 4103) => 1.73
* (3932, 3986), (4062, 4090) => 1.79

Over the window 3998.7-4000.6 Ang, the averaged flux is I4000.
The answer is 23.8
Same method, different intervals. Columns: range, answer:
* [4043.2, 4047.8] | 24.3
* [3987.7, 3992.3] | 21.5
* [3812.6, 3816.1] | 13.7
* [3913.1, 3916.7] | 20.7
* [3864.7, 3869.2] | 16.7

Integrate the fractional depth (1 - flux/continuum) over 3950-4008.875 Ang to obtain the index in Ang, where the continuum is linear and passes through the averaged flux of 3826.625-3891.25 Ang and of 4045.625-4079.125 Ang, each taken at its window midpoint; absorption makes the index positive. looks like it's 6.1 Ang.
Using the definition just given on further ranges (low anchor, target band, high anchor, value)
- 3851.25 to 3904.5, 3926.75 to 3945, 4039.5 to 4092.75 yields 7.7 Ang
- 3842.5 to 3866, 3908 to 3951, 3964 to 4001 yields 3.6 Ang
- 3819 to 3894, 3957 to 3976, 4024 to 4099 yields 7.2 Ang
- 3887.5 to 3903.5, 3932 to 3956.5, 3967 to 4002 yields 4.4 Ang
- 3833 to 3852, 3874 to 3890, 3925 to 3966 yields -1.6 Ang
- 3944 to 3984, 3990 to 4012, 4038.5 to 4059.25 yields -3.9 Ang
